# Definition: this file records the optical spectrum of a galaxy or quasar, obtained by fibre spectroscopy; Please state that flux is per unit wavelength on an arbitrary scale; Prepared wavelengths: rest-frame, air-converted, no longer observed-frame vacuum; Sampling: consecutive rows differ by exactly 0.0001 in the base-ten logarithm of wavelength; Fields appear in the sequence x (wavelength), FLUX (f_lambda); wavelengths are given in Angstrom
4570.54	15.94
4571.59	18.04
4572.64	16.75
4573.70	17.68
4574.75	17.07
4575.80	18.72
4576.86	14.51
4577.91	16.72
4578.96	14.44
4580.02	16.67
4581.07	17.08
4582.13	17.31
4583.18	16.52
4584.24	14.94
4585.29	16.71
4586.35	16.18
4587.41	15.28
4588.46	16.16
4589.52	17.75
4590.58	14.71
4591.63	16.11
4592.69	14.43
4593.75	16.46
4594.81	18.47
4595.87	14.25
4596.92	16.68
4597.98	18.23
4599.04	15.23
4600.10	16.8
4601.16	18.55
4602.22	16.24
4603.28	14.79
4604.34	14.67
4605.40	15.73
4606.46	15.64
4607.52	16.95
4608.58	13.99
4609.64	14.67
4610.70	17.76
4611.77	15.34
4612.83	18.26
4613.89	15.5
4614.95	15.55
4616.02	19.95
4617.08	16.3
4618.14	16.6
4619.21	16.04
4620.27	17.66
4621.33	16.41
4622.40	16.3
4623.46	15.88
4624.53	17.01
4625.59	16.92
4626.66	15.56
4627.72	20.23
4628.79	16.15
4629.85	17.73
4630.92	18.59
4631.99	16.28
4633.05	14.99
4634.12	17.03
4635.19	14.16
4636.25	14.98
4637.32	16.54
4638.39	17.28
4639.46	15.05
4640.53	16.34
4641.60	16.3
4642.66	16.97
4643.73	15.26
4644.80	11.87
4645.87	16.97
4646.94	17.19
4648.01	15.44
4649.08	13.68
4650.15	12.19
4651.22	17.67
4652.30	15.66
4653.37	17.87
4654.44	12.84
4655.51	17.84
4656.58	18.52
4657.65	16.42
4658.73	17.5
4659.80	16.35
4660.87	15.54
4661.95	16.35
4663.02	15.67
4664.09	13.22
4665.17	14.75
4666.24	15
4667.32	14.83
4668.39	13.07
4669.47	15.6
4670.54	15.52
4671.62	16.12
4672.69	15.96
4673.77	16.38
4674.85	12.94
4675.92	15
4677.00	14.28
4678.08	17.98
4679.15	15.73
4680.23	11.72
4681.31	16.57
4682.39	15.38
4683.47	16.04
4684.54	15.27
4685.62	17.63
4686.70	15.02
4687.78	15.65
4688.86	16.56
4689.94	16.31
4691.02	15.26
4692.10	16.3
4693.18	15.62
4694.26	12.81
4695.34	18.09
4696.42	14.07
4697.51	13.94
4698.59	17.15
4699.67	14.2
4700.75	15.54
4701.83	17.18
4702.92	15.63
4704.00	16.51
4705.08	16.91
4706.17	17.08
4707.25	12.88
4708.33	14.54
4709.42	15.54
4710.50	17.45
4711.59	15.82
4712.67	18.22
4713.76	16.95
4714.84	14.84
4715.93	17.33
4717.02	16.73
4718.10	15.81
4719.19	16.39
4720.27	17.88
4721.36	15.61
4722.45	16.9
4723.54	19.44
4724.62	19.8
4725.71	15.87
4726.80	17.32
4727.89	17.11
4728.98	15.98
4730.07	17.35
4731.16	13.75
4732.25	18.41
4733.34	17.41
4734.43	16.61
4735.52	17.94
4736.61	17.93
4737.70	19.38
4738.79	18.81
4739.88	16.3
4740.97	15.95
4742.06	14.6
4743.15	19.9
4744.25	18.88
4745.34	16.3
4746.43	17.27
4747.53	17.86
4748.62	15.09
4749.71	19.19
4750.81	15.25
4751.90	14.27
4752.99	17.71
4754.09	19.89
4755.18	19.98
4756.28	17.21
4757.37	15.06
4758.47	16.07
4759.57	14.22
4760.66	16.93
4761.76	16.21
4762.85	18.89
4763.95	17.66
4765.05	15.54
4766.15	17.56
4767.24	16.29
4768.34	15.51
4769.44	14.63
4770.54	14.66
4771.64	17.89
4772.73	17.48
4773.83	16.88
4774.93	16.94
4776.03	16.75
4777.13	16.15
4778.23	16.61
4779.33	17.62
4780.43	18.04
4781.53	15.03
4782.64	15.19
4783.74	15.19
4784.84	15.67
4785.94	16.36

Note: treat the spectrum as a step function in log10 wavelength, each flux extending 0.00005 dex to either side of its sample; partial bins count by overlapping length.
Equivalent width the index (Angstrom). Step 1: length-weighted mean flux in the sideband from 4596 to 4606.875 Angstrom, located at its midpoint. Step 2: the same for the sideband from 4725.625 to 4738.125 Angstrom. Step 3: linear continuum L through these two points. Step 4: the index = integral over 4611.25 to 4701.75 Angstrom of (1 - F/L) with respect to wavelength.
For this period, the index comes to 3.7 Angstrom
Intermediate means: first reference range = 16.2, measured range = 15.9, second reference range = 17.1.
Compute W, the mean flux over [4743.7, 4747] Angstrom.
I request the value 17.5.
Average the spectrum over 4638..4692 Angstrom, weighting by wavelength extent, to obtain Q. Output 15.6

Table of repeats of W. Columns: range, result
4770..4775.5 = 16.8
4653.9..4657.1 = 16.4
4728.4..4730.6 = 16.7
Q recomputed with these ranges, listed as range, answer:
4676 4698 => 15.5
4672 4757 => 16.4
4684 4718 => 15.9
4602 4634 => 16.5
